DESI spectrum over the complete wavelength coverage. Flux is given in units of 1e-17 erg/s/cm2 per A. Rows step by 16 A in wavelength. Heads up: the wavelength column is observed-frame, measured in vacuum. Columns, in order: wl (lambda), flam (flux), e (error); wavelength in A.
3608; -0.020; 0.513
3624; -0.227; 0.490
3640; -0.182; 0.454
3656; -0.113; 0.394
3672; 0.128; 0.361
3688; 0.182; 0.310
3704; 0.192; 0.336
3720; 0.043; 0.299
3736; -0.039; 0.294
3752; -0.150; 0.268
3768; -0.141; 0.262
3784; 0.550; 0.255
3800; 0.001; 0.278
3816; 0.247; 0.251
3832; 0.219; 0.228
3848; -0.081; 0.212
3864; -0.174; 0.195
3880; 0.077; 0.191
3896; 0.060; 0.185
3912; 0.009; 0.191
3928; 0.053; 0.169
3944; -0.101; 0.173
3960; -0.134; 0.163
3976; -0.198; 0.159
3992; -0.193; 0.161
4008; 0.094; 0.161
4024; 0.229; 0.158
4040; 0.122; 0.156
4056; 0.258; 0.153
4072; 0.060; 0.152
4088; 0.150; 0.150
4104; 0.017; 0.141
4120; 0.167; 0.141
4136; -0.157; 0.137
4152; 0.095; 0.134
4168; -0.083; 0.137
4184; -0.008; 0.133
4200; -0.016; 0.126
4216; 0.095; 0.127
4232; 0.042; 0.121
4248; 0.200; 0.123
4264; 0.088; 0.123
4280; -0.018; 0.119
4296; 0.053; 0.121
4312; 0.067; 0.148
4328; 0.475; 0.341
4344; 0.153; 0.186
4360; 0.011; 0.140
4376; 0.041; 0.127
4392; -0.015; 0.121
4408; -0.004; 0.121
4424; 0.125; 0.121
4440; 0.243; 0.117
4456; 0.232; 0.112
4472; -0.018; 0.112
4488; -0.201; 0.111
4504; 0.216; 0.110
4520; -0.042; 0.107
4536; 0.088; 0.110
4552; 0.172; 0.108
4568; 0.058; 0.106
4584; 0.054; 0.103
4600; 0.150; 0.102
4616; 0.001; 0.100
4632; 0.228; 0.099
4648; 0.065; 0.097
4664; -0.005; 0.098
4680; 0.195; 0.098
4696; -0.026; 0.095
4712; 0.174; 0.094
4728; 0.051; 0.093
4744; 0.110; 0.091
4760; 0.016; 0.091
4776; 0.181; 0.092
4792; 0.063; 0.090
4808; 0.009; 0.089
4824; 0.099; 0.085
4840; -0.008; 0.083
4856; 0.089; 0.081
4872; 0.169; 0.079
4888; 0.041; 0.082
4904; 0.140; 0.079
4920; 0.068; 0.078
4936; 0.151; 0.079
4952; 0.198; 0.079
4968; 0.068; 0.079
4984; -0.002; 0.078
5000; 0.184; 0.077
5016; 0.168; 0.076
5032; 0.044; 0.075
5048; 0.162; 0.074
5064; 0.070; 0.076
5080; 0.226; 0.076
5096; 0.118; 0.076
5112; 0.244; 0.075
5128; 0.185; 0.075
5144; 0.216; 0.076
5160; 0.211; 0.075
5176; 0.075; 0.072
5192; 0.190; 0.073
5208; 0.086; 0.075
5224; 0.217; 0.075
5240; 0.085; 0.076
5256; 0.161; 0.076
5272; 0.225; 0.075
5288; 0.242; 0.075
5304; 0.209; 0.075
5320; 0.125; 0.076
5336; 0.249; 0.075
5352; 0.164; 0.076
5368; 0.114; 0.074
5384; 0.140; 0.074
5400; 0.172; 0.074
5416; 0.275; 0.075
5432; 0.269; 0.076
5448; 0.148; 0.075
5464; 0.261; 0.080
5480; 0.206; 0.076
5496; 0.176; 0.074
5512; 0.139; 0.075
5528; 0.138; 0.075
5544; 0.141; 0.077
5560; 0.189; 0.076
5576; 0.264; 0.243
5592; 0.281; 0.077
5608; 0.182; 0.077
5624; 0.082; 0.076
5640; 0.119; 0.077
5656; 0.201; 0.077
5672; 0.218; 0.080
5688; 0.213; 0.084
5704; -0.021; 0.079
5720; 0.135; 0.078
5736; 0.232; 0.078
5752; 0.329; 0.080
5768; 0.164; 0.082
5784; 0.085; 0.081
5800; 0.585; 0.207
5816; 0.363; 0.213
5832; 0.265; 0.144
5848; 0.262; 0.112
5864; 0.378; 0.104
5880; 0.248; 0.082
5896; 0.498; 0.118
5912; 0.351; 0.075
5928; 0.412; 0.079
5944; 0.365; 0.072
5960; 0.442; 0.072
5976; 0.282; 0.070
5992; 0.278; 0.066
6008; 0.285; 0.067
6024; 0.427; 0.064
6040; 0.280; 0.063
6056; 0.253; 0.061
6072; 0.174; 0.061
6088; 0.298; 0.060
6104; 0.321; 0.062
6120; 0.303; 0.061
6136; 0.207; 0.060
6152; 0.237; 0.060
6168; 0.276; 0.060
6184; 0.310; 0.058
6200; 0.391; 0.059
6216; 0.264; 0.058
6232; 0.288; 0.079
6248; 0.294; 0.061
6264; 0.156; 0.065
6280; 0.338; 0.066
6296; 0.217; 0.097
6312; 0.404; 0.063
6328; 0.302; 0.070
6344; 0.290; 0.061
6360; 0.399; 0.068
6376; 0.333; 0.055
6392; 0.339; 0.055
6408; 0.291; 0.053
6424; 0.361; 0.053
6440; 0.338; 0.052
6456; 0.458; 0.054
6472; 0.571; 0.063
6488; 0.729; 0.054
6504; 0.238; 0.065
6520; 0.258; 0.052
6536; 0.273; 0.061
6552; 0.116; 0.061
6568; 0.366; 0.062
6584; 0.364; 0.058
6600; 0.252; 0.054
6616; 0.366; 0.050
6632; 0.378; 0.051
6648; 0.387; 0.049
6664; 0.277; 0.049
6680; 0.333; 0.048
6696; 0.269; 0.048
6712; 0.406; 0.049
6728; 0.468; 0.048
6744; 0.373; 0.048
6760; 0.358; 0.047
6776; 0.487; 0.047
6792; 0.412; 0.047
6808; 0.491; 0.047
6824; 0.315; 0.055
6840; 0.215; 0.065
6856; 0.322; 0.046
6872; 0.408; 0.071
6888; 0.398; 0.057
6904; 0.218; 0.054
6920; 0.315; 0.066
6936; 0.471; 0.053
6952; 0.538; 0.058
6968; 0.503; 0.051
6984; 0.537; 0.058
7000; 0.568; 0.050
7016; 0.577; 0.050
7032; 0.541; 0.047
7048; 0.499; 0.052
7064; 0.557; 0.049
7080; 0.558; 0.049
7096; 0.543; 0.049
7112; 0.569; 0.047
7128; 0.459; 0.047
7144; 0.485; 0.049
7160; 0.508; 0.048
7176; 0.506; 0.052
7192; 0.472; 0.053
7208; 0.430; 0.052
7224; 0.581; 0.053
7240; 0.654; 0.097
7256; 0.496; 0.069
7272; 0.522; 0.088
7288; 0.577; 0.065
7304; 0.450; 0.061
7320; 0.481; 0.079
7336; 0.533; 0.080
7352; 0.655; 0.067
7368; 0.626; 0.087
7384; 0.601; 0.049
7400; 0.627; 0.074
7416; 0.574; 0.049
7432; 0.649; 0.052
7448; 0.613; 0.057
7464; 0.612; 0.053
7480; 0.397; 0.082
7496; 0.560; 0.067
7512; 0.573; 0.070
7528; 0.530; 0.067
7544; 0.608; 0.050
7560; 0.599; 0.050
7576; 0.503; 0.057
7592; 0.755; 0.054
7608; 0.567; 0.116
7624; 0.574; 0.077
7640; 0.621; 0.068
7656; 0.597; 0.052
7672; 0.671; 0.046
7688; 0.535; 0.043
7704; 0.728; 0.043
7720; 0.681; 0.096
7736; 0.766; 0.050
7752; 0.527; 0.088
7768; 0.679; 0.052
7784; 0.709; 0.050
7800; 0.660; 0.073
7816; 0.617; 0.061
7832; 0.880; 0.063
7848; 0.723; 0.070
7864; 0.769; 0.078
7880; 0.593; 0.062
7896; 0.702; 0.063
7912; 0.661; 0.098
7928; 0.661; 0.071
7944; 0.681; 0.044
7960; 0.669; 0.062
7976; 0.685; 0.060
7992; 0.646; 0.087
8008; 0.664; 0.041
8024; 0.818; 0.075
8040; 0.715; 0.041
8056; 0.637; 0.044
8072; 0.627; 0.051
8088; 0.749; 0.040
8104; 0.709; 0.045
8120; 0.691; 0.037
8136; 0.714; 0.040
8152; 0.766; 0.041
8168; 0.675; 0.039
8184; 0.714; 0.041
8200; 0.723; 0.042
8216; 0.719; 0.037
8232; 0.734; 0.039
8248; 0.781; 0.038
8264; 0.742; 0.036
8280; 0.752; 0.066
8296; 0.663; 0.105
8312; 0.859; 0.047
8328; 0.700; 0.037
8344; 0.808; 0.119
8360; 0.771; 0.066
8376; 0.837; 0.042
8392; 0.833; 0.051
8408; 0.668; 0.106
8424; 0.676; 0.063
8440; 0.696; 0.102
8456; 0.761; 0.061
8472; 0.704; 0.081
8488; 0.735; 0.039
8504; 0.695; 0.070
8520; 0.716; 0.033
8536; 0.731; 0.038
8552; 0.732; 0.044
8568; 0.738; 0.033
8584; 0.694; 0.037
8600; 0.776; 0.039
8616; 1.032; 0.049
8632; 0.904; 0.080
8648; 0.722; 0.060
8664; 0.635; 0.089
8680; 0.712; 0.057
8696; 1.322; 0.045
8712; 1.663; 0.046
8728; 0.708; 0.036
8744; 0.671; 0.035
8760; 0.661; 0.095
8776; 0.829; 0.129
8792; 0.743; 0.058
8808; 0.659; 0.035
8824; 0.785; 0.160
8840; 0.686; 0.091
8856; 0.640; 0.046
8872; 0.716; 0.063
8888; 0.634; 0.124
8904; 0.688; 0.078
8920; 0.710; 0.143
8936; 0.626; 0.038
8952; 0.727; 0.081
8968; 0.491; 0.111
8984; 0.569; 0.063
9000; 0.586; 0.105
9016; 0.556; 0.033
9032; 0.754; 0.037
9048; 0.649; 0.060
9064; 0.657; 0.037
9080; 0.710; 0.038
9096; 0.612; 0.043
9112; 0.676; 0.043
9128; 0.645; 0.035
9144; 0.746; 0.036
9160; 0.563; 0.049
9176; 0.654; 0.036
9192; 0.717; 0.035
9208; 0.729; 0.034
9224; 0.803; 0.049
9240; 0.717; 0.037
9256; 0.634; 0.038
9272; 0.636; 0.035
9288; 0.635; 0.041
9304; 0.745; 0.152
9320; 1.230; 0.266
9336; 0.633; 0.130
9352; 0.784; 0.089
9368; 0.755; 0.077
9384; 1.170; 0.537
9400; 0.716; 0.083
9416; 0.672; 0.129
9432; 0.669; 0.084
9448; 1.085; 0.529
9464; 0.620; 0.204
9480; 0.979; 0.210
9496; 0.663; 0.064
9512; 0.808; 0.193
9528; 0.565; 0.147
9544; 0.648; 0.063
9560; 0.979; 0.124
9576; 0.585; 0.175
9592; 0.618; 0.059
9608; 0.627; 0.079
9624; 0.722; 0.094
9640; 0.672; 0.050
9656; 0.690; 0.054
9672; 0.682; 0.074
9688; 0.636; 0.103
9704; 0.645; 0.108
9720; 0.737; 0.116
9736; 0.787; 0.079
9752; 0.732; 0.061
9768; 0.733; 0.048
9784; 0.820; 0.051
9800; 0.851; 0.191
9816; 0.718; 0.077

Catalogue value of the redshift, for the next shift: 0.738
